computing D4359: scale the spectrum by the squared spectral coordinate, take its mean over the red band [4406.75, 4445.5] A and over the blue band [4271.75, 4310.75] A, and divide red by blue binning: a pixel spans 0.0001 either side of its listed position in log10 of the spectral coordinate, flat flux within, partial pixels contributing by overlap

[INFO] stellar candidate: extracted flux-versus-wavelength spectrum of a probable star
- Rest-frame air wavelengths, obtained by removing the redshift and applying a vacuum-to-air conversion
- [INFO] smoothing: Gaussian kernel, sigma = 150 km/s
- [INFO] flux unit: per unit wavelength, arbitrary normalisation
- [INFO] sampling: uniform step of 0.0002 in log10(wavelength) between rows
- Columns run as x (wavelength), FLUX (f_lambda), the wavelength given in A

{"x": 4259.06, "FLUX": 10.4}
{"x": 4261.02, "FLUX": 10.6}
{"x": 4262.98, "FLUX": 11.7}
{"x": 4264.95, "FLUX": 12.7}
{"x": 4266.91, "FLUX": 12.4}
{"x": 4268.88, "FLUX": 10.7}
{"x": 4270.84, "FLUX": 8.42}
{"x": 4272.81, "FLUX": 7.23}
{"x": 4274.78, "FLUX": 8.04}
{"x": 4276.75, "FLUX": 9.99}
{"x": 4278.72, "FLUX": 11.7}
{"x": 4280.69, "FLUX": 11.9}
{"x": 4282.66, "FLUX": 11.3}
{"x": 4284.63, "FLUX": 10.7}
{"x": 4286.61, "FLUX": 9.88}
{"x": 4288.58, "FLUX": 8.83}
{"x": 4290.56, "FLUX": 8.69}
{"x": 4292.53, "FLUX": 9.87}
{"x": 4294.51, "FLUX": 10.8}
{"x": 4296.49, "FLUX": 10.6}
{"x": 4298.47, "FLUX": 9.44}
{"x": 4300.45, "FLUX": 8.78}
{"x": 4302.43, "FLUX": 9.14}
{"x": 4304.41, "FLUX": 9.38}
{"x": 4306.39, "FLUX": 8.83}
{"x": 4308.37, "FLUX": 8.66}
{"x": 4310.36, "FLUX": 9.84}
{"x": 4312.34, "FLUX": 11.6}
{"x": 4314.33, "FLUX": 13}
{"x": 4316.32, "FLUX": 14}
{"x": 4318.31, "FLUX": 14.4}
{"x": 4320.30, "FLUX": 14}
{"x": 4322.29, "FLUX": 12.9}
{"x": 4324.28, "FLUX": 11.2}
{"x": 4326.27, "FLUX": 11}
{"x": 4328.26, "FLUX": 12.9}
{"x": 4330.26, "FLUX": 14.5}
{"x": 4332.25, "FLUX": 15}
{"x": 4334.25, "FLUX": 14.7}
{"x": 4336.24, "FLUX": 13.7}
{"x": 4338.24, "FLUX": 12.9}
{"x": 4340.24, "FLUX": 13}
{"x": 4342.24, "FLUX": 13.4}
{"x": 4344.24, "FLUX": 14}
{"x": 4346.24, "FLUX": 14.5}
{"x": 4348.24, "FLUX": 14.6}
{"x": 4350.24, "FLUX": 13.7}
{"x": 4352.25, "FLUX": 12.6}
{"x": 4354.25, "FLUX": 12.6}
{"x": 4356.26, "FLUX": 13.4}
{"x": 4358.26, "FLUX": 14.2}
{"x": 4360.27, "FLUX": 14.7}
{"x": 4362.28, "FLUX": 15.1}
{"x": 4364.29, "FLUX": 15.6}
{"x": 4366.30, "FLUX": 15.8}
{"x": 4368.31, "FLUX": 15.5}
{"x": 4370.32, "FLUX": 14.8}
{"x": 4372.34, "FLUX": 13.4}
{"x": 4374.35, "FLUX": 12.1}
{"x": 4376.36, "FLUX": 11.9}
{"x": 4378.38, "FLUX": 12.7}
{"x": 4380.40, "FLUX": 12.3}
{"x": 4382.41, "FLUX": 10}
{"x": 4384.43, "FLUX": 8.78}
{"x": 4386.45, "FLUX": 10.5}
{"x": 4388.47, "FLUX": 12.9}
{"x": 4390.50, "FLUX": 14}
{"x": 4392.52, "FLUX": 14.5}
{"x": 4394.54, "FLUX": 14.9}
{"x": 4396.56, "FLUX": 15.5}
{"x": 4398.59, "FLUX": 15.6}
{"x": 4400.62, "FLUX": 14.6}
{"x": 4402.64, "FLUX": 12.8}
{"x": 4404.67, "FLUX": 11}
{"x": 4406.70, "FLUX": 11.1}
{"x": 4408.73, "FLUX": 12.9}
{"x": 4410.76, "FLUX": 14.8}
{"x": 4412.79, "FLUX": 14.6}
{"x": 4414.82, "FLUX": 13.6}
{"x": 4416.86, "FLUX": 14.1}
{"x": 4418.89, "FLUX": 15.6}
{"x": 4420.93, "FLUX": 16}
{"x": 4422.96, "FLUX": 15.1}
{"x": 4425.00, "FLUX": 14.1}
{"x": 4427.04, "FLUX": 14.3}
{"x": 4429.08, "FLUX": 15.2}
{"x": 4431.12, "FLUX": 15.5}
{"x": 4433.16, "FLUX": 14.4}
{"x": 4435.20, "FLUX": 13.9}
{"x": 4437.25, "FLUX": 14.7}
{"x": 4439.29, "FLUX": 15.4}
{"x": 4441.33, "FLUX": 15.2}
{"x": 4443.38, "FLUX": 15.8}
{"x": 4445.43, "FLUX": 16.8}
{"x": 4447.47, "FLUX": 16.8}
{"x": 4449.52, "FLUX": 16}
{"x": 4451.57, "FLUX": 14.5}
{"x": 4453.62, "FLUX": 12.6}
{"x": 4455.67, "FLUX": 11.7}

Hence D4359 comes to 1.6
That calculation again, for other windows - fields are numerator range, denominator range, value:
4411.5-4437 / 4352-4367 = 1.06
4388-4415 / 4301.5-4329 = 1.25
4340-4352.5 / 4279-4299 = 1.38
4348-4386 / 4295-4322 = 1.25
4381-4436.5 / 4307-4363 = 1.08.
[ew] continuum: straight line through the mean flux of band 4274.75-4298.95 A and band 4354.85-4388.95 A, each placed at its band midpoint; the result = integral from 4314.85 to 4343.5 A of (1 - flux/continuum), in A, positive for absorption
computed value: -4.2 A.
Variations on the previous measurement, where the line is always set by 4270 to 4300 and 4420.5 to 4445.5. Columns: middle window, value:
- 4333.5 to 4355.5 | -3.1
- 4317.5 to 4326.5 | -1.4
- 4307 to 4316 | -0.1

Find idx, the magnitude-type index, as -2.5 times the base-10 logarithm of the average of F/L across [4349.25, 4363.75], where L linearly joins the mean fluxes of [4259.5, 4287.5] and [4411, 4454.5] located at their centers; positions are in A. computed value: -0.08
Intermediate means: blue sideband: 10.5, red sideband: 15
